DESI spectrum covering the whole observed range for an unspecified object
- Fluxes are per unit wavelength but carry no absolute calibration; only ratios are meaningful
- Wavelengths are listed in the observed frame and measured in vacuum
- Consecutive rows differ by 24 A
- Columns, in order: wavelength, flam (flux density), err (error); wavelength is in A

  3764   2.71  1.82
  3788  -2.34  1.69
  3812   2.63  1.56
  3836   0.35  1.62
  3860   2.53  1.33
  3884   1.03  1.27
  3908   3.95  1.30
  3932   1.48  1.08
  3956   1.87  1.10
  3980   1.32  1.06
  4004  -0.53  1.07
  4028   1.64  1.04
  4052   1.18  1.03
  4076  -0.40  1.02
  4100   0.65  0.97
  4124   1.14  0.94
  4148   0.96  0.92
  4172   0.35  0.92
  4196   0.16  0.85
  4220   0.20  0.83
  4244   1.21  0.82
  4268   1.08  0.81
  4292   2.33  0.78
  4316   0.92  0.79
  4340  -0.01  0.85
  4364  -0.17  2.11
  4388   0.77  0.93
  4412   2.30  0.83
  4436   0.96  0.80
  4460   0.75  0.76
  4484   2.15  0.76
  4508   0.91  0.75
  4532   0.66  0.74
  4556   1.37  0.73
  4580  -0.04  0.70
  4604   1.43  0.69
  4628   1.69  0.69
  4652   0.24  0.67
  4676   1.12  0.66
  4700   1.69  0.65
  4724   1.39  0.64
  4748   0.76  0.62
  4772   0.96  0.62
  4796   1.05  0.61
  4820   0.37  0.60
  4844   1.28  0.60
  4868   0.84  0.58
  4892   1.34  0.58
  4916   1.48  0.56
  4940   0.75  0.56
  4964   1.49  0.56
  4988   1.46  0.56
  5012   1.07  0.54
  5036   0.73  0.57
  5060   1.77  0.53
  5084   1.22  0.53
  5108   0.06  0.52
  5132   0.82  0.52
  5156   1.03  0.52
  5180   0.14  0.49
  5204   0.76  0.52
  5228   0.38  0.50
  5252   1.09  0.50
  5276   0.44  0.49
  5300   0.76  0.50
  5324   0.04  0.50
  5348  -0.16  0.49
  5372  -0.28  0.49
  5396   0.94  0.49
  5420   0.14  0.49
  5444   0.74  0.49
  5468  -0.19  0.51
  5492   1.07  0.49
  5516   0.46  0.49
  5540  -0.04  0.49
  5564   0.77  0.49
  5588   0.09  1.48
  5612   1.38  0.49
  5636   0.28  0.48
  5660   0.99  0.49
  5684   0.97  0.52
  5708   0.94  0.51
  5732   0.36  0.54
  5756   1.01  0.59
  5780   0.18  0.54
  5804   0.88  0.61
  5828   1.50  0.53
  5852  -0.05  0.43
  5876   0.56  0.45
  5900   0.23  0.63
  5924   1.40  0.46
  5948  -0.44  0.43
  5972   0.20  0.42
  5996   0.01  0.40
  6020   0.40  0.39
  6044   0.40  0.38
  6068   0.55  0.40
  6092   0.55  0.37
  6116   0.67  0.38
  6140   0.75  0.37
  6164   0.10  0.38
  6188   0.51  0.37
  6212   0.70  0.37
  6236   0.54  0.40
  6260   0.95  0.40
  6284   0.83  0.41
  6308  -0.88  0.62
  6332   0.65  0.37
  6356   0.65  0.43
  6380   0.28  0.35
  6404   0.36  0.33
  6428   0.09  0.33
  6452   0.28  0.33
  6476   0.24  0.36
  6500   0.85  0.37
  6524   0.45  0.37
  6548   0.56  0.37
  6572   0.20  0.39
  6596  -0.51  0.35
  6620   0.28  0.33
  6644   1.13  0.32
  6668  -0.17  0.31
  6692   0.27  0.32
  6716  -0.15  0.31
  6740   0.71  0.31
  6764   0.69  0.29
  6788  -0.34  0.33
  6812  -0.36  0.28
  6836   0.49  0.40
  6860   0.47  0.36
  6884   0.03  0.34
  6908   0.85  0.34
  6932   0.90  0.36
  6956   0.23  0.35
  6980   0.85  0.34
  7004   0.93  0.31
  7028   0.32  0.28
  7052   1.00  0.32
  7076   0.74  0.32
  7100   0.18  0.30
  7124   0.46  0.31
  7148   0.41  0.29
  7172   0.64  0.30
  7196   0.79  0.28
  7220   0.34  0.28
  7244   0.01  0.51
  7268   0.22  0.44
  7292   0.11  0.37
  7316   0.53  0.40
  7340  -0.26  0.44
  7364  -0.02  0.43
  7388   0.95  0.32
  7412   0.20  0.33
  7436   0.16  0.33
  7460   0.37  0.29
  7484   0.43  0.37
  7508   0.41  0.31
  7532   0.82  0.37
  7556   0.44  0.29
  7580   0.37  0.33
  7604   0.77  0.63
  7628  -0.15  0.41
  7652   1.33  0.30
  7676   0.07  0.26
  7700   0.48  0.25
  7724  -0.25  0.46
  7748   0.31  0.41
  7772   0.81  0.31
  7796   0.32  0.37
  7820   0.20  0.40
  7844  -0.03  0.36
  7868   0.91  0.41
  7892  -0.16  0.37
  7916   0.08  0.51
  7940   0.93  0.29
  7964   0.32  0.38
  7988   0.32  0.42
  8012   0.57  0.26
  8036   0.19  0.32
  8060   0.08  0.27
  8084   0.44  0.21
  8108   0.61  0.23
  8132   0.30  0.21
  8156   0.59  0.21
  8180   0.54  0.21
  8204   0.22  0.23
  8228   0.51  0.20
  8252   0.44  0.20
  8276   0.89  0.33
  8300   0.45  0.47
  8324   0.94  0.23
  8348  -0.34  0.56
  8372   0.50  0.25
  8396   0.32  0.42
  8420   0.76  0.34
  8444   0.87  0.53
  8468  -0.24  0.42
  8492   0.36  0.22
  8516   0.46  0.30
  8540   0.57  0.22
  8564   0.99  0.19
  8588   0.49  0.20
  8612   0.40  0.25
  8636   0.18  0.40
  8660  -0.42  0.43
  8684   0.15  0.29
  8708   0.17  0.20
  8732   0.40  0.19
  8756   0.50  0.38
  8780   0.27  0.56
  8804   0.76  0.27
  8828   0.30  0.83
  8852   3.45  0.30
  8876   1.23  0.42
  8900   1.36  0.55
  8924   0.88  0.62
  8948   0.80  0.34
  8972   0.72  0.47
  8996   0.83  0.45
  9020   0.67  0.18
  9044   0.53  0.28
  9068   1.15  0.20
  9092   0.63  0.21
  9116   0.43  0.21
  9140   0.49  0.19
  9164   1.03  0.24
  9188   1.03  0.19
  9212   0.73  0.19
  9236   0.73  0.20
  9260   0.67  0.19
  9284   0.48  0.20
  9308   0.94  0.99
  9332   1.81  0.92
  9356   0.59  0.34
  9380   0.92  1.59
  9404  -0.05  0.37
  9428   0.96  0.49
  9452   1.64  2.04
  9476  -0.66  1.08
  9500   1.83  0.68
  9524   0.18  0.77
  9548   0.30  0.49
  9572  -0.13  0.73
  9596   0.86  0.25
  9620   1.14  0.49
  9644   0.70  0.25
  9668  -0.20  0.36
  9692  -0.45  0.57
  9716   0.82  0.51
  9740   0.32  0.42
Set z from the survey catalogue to 1.376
